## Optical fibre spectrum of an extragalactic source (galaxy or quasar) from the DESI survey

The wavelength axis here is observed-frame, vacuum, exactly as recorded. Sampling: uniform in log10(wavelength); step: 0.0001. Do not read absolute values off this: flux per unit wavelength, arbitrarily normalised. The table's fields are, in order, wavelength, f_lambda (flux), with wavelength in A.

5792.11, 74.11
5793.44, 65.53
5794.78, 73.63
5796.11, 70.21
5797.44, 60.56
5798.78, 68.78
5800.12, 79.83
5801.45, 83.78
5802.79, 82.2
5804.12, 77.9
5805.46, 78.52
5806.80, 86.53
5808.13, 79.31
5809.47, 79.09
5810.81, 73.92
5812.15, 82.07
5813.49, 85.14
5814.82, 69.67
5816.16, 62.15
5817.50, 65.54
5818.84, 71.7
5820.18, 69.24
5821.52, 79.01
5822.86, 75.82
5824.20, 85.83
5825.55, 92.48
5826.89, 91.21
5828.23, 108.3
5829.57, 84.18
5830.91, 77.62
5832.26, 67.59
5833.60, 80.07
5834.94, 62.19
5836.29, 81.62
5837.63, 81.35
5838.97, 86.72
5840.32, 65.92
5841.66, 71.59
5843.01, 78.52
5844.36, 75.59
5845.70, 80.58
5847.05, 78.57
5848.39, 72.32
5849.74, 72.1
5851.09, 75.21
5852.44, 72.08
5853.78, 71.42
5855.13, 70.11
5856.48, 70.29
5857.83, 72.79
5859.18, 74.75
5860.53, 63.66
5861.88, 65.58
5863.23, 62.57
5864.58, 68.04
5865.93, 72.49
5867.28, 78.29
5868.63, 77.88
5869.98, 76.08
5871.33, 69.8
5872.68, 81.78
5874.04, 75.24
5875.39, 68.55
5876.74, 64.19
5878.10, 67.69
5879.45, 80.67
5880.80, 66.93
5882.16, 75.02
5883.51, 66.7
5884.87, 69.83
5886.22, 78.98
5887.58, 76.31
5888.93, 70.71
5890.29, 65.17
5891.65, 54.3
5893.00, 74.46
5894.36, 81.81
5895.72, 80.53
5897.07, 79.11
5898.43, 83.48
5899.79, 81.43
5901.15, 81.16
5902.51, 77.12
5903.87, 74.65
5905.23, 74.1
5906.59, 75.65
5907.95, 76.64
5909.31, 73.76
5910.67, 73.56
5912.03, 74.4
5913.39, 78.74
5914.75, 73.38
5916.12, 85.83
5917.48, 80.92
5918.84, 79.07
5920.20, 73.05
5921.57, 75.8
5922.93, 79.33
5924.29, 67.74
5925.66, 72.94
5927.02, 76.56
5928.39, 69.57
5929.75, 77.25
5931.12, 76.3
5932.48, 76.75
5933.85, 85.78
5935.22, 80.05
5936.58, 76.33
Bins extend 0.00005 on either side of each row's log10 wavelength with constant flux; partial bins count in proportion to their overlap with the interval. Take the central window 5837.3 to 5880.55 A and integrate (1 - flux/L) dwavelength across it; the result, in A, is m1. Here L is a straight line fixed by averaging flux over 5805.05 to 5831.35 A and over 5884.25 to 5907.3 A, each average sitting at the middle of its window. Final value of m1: 2.5 A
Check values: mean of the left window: 79.9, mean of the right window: 75.2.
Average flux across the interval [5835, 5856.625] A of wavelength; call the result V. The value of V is 75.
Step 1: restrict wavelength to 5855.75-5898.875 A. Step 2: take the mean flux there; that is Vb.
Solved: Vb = 72.2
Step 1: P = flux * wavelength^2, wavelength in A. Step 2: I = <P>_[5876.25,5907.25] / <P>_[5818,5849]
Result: 0.96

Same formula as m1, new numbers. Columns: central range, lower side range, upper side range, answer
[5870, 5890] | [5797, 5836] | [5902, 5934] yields 1.2 A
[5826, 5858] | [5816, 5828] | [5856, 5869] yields -1.0 A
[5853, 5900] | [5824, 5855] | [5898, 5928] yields 3.1 A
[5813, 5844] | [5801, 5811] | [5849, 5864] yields -0.9 A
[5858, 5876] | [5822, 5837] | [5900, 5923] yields 1.8 A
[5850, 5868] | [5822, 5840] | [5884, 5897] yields 1.7 A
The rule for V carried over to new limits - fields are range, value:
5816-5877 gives 75.1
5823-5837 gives 82.8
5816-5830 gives 81.1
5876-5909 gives 74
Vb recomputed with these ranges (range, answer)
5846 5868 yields 71.4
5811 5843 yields 78.1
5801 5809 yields 81.3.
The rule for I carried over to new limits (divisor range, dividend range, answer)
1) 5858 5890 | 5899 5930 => 1.08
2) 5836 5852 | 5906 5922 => 1.03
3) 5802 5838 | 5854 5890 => 0.92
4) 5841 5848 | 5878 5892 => 0.93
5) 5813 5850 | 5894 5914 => 1.03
